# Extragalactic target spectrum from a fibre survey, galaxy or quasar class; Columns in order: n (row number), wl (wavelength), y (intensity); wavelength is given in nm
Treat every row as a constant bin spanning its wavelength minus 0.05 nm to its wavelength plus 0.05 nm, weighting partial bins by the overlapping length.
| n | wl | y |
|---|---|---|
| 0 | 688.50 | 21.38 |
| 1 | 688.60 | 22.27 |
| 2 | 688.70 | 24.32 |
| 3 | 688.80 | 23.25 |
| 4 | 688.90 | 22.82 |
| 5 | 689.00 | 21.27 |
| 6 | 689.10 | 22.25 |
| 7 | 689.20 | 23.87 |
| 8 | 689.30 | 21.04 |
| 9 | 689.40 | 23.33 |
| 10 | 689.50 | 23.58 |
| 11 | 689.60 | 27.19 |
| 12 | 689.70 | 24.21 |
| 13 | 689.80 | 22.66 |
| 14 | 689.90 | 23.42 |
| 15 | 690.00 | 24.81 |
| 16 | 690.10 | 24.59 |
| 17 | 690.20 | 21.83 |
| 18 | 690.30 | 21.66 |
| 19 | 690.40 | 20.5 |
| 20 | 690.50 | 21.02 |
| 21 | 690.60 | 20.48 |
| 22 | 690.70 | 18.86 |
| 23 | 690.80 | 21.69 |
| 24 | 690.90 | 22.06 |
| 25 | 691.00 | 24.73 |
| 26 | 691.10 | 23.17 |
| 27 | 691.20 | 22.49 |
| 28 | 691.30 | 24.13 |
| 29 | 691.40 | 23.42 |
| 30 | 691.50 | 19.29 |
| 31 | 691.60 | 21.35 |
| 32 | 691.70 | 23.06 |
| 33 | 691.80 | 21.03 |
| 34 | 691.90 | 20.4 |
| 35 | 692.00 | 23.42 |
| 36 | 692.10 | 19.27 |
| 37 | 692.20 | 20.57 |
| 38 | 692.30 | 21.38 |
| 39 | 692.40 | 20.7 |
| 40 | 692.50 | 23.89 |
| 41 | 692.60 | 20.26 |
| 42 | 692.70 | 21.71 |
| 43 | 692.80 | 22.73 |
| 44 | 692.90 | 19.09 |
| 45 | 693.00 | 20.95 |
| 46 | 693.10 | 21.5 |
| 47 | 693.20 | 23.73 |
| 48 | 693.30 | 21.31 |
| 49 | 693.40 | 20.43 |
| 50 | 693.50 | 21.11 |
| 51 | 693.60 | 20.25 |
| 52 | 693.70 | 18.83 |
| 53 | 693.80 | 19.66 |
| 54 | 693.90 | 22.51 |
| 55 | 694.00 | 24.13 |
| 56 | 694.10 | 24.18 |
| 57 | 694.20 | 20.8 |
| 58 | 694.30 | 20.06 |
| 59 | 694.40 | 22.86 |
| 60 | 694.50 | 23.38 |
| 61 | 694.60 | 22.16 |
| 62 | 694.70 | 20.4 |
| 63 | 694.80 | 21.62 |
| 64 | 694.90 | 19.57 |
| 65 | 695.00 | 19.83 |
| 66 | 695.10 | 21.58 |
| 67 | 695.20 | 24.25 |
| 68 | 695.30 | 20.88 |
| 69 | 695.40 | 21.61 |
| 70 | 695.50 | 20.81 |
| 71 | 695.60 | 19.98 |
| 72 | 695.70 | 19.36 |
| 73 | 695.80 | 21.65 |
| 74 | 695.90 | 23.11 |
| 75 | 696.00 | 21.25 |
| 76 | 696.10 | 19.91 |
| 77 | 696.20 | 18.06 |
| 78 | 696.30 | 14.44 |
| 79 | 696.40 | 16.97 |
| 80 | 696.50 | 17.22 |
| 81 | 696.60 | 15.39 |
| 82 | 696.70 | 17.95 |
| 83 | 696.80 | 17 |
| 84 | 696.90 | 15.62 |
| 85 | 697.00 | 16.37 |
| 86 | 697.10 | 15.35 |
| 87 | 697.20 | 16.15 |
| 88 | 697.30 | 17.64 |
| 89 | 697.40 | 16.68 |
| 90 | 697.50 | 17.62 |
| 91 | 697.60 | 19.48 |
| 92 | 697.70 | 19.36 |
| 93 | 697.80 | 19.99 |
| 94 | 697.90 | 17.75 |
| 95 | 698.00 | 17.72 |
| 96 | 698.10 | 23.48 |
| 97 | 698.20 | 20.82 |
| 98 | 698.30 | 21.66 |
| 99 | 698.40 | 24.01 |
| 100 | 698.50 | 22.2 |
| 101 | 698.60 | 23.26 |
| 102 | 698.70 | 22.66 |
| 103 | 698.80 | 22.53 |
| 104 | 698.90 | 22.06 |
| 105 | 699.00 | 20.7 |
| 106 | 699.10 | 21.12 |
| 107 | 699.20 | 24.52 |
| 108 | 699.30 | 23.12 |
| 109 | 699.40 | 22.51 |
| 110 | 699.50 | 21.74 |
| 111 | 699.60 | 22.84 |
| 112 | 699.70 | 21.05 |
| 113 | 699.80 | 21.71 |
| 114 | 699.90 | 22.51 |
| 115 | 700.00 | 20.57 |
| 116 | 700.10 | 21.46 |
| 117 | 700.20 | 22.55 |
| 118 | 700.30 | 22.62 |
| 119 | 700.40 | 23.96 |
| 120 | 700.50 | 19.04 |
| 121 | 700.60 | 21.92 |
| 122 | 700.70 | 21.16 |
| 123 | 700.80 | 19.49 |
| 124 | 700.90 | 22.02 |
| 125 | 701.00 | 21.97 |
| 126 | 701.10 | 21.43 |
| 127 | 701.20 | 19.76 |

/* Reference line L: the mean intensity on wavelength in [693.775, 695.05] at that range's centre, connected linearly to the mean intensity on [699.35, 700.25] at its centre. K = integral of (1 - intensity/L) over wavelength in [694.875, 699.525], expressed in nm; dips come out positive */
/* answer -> 0.40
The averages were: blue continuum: 21.7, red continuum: 21.9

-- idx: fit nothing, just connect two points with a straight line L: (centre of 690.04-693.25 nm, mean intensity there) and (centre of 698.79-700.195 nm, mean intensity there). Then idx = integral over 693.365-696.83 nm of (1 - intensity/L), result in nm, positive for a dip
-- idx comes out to 0.23 nm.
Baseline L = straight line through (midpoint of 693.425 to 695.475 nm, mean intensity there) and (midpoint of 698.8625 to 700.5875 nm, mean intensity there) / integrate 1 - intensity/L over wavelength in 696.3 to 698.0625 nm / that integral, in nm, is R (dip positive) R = 0.36 nm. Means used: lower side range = 21.5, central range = 17.3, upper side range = 22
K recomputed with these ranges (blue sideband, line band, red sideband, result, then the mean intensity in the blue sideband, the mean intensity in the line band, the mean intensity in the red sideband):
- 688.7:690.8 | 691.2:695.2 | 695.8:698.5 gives -0.143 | 22.6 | 21.5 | 18.6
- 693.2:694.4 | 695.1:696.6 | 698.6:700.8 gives 0.120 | 21.4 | 19.9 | 22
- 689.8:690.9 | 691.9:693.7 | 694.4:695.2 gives 0.040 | 21.9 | 21.2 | 21.5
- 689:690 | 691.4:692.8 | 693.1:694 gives 0.039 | 23.5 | 21.4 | 21.2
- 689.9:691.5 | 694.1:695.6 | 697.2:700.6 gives 0.019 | 22.3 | 21.5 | 21.2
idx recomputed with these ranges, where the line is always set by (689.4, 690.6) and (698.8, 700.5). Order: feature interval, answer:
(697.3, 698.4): 0.13 nm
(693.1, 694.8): 0.08 nm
